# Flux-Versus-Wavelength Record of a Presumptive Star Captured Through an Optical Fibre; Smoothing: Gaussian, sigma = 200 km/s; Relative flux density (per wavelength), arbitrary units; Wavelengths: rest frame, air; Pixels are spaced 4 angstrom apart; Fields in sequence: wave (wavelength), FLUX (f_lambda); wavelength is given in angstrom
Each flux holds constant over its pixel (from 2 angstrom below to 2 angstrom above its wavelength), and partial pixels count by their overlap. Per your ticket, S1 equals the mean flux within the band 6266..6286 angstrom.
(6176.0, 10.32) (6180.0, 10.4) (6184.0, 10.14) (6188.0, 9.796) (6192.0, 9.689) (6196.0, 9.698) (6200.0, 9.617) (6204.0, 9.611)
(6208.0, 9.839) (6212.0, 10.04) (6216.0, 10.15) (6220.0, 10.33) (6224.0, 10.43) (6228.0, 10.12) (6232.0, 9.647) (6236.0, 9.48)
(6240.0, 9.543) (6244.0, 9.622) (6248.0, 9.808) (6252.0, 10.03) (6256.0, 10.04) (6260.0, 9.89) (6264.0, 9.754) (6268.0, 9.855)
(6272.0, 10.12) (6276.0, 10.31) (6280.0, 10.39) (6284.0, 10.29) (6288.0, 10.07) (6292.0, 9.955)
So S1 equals 10.2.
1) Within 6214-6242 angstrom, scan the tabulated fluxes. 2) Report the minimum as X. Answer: 9.48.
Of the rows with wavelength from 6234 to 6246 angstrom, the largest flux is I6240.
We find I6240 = 9.622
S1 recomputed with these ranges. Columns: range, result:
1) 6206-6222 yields 10.1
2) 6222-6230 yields 10.3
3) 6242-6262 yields 9.88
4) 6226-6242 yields 9.7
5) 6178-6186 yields 10.3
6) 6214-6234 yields 10.1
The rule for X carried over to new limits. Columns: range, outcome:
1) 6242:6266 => 9.622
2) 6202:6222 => 9.611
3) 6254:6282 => 9.754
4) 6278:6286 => 10.29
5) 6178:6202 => 9.617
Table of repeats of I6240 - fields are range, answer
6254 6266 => 10.04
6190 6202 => 9.698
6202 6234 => 10.43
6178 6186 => 10.4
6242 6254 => 10.03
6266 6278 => 10.31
